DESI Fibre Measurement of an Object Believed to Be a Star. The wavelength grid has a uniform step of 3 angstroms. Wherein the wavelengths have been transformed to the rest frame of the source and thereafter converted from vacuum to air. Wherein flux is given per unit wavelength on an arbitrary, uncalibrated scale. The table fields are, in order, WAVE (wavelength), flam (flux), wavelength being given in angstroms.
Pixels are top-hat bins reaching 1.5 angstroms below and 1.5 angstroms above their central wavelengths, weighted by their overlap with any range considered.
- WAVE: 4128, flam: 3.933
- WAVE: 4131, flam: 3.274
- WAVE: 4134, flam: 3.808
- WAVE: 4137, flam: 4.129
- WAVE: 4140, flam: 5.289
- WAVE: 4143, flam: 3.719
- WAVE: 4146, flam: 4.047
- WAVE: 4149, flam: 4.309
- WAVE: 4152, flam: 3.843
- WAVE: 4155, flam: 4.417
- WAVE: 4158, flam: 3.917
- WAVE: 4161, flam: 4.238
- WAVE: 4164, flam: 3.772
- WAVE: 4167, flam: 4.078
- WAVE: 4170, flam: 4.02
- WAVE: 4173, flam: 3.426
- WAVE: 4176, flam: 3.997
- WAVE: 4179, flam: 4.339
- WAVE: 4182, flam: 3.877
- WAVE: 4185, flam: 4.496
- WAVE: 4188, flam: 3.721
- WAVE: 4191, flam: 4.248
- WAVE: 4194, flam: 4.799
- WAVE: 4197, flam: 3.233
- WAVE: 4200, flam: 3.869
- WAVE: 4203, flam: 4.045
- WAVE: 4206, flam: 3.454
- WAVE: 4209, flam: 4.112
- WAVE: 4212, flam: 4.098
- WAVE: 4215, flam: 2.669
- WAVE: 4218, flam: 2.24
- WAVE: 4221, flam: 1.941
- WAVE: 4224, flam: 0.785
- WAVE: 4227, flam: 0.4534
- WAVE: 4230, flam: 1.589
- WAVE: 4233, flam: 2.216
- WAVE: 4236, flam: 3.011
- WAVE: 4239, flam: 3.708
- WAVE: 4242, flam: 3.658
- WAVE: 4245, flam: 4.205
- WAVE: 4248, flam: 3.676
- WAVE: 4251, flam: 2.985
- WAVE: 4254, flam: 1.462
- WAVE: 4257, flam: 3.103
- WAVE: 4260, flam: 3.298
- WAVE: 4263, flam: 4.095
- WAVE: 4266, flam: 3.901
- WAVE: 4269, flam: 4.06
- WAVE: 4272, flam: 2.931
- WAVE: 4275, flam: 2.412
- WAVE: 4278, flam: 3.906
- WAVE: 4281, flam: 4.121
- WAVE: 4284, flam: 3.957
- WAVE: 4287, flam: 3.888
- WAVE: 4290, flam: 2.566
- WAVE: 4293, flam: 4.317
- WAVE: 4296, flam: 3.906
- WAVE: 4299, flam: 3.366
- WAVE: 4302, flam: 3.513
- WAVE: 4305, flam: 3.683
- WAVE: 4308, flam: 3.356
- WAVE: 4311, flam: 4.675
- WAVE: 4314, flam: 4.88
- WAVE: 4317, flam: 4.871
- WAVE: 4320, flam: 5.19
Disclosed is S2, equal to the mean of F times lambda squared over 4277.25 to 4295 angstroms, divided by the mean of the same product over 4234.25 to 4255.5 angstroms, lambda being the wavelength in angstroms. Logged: 1.2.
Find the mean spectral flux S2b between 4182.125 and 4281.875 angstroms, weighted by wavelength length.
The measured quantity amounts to 3.23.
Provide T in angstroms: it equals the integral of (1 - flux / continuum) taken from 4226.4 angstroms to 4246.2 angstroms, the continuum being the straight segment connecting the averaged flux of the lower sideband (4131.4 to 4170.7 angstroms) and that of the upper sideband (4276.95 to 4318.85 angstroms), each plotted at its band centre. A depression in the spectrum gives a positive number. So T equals 6.10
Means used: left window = 4.1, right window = 3.94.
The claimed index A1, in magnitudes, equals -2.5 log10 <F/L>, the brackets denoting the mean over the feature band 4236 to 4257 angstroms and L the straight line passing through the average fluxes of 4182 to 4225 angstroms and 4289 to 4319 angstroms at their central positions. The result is 0.130 mag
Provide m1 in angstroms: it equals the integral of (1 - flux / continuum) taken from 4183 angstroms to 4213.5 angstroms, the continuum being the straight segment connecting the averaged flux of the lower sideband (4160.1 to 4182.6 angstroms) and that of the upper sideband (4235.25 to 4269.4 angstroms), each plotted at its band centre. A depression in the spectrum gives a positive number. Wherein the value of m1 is -1.78 angstroms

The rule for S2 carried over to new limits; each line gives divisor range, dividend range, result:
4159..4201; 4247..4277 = 0.83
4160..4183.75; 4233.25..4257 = 0.83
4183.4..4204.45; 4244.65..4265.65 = 0.82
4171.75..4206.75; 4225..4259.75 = 0.70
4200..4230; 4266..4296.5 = 1.41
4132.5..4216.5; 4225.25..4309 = 0.85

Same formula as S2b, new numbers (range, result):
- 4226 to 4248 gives 2.81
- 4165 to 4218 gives 3.86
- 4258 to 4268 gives 3.75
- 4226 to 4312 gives 3.32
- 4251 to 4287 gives 3.39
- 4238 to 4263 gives 3.3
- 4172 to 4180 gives 3.93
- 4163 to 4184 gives 3.95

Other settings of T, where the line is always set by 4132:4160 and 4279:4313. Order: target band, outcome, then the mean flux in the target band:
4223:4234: 7.5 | 1.24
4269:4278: 1.7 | 3.11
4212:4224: 5.0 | 2.32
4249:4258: 3.1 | 2.55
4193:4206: 0.4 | 3.89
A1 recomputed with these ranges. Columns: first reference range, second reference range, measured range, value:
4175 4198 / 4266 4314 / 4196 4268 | 0.292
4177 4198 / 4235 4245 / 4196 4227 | 0.318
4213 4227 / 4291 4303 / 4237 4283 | -0.229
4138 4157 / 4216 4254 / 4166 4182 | -0.068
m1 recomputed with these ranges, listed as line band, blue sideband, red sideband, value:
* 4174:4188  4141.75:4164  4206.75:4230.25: -3.4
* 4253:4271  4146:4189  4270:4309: 1.4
